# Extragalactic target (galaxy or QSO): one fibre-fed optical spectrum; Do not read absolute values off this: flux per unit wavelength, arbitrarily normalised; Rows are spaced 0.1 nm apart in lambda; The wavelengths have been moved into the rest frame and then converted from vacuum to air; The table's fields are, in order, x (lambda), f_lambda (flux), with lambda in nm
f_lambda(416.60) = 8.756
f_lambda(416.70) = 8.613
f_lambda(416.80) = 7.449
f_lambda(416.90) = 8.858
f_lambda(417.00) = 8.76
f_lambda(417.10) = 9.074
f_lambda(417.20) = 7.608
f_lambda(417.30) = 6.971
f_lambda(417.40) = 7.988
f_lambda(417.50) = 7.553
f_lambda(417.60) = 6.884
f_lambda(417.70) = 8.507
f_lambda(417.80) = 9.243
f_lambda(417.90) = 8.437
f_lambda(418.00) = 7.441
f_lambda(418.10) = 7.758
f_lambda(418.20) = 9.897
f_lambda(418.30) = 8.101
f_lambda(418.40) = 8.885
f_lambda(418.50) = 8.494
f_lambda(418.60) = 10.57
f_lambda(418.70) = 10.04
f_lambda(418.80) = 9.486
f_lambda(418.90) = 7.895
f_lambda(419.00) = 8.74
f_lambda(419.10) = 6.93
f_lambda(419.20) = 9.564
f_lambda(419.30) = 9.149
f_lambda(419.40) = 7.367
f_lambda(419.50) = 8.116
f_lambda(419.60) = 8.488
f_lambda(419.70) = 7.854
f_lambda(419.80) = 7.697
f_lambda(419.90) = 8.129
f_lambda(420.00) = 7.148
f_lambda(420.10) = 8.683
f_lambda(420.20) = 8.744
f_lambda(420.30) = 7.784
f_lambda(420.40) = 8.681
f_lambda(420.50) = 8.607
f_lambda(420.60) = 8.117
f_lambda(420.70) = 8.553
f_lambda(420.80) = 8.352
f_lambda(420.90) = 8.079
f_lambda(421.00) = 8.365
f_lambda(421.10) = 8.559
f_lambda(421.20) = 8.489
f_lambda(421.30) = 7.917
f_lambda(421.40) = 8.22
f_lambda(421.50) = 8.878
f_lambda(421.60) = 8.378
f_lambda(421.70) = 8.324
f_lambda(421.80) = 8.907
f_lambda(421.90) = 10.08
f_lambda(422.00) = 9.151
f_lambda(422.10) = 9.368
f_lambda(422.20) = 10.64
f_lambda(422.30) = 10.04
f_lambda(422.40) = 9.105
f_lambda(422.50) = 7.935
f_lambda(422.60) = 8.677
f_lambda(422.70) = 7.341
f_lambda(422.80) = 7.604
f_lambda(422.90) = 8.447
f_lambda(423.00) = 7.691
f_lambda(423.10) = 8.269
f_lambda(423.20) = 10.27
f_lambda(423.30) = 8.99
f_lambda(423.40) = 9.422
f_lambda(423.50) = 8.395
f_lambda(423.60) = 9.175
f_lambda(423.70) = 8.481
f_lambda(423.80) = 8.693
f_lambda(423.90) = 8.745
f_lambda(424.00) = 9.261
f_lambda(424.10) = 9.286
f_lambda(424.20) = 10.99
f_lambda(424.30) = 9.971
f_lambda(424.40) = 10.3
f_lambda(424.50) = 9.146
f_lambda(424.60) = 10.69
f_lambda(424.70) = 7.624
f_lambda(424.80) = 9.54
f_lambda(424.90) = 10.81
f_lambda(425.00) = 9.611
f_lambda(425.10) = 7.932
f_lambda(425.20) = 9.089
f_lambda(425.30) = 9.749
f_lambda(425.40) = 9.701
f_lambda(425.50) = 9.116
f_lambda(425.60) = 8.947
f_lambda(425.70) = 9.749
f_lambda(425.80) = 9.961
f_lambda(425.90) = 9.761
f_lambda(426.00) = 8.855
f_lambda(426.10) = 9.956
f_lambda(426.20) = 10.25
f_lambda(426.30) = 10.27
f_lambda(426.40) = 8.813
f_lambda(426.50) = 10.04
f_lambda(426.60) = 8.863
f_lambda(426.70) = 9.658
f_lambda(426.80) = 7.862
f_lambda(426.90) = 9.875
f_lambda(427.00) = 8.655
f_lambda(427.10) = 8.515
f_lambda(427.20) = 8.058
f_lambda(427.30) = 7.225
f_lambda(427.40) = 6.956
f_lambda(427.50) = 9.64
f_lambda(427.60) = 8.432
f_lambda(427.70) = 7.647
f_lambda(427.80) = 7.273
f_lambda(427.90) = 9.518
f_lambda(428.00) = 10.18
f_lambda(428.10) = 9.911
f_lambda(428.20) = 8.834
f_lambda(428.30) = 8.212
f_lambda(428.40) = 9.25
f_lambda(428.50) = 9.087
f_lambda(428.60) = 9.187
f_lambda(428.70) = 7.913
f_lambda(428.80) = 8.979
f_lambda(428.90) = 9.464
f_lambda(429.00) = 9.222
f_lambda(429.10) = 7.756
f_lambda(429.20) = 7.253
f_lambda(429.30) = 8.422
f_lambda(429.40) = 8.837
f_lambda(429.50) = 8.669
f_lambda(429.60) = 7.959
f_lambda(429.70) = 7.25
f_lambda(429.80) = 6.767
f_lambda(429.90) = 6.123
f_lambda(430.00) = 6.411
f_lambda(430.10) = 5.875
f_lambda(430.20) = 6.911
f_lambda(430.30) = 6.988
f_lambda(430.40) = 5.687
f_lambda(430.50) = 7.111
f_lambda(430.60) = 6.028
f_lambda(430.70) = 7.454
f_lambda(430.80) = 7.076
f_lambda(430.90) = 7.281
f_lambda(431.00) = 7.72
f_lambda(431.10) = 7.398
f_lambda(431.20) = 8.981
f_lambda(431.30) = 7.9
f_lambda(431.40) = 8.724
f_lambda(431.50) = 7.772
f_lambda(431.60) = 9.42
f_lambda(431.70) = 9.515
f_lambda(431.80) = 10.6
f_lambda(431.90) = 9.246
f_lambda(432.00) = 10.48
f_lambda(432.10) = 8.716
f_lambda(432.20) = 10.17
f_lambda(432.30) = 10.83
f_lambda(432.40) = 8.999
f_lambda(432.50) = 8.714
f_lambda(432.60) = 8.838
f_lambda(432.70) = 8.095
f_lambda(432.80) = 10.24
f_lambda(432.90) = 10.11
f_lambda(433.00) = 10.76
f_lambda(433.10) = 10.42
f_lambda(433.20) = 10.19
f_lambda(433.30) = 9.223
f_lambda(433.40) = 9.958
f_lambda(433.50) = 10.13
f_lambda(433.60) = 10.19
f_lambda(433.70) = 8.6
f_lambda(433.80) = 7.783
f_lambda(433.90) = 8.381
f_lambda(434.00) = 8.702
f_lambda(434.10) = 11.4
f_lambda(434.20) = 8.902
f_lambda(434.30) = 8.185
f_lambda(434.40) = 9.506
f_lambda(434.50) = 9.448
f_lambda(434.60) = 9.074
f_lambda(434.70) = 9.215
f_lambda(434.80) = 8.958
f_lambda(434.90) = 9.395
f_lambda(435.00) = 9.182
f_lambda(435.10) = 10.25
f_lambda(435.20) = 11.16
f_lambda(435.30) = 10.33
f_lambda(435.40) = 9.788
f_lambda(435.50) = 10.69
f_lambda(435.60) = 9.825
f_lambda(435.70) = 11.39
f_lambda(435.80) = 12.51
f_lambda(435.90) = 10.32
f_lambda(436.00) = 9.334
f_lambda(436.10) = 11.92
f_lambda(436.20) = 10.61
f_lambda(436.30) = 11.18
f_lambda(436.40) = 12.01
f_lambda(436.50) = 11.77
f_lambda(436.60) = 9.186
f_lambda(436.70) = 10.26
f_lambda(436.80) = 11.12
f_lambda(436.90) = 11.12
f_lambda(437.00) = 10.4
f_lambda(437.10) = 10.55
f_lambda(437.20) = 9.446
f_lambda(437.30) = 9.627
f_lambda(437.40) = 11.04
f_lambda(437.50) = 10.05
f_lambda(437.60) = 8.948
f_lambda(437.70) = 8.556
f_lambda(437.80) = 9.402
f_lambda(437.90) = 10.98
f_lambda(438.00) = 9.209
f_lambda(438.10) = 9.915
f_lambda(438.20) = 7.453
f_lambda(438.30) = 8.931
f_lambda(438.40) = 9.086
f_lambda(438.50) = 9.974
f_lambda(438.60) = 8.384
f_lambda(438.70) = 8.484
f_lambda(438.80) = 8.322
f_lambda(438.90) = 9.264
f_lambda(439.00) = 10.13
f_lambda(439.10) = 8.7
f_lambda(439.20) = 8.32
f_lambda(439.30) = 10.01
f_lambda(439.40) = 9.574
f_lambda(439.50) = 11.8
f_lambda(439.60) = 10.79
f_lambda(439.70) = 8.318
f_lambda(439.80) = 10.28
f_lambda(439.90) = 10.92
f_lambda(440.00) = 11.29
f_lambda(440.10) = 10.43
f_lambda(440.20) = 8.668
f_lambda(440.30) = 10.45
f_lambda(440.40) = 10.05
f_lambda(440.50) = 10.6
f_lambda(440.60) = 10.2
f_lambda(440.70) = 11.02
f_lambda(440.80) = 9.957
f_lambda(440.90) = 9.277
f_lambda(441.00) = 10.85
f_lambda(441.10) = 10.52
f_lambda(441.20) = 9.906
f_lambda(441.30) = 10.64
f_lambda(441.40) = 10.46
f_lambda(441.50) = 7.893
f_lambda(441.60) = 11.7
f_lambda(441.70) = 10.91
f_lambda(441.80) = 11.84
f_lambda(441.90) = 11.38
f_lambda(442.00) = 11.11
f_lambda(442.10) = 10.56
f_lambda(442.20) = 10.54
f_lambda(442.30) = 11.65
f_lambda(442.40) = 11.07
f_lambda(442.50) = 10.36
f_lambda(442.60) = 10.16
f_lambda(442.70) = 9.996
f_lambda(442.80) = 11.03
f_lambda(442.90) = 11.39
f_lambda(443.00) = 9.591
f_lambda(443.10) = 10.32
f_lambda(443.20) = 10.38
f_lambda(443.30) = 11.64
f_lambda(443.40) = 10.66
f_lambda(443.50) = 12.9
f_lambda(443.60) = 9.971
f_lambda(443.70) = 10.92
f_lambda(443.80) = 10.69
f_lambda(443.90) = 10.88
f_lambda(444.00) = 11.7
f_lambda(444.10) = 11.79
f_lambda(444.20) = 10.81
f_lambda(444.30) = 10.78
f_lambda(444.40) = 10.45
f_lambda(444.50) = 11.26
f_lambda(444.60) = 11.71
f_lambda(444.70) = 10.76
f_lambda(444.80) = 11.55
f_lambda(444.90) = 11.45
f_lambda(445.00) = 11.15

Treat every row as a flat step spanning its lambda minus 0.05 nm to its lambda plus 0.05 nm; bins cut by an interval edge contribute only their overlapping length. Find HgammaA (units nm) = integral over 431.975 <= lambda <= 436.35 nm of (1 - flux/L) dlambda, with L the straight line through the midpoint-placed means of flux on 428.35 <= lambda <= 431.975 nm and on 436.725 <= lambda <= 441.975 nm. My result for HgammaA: -0.49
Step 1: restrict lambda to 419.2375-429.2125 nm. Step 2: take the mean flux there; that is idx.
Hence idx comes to 8.86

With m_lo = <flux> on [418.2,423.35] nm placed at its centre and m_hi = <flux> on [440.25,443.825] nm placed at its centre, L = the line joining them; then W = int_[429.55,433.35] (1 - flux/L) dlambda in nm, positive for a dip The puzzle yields 0.50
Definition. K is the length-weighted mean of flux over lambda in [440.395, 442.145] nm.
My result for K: 10.5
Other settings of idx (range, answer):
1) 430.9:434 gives 9.23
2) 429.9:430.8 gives 6.56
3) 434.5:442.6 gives 10.1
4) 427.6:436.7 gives 9.04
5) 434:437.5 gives 10.2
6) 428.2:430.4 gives 7.9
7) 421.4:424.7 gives 9.05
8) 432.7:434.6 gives 9.51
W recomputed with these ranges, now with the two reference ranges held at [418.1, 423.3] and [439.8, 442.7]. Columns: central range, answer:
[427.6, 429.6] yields 0.137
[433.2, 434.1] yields 0.045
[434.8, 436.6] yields -0.109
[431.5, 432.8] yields 0.030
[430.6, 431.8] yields 0.181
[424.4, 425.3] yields -0.040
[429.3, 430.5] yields 0.298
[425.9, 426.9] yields -0.034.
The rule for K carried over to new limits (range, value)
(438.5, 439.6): 9.4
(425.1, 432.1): 8.49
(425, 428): 9.01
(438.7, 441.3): 9.97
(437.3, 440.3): 9.58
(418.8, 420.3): 8.21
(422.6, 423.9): 8.58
